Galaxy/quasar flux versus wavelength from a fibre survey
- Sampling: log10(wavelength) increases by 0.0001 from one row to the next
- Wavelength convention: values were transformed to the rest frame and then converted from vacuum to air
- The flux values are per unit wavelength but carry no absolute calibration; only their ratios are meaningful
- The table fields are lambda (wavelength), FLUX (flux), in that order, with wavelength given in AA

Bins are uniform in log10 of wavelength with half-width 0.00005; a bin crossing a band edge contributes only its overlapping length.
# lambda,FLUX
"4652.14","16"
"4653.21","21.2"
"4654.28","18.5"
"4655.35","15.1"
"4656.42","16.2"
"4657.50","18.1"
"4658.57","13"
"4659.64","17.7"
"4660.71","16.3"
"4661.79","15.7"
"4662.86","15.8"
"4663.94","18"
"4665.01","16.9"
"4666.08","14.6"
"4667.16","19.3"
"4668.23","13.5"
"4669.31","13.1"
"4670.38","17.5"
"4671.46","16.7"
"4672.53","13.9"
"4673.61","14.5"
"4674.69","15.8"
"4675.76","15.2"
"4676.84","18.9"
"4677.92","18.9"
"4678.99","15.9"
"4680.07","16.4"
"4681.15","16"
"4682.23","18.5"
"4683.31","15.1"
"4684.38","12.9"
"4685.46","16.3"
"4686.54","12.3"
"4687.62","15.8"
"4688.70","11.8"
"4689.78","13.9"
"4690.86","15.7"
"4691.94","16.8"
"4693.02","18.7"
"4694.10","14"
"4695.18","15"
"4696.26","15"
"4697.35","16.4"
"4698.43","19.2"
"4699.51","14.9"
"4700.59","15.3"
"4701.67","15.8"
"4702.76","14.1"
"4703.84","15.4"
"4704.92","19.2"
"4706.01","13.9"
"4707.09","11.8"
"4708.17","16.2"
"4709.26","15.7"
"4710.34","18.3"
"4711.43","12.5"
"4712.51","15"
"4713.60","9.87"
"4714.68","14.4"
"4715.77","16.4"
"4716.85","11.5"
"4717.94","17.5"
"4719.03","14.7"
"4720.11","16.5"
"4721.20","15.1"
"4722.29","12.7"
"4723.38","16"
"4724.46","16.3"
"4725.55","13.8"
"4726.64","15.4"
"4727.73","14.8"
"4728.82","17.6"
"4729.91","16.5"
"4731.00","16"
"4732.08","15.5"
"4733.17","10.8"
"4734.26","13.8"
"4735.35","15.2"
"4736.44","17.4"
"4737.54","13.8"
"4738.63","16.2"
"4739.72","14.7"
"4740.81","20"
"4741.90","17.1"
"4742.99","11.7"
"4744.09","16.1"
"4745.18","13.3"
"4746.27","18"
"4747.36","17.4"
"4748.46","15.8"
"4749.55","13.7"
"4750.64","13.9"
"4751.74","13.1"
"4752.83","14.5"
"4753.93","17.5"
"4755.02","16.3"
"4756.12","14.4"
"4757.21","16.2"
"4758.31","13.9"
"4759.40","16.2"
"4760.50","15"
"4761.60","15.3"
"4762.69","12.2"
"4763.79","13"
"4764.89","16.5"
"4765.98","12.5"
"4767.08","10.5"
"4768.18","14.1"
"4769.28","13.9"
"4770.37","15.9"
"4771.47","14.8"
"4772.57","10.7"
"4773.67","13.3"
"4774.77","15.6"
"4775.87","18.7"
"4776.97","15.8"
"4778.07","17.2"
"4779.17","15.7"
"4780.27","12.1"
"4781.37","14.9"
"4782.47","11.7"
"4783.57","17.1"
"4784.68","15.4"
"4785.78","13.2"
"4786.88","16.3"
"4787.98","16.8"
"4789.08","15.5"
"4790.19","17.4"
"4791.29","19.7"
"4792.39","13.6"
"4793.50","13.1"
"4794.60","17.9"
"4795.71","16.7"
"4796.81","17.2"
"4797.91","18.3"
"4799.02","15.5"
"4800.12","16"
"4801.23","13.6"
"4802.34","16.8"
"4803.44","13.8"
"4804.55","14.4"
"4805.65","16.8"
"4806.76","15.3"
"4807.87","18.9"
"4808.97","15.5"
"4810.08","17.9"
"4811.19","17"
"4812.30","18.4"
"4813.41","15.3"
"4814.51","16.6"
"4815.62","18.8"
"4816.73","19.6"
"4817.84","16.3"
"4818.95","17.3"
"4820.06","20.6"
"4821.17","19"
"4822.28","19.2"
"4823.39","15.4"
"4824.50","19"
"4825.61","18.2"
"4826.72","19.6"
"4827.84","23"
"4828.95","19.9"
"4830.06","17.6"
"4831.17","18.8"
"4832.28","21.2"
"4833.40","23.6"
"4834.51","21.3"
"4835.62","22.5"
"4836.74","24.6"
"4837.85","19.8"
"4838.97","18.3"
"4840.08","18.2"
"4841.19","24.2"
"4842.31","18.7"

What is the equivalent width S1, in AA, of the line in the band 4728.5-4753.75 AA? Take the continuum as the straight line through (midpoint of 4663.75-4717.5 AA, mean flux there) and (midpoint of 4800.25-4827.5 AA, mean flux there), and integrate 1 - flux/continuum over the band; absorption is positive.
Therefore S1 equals 1.3 AA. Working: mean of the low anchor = 15.4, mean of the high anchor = 17.2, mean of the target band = 15.3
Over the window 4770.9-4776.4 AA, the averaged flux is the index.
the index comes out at 14.6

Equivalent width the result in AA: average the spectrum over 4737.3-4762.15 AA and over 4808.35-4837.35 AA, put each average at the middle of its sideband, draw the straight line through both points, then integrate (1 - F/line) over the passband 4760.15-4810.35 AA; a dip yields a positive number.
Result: 5.72 AA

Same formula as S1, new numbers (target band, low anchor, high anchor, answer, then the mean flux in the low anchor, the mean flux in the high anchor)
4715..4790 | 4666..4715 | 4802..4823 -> 6.06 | 15.4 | 17.2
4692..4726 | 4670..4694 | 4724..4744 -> 0.73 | 15.8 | 15.4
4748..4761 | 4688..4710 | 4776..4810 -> 0.53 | 15.5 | 15.8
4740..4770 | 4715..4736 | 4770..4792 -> 0.65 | 15.1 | 15.4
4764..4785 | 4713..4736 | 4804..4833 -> 2.59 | 14.8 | 18.1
